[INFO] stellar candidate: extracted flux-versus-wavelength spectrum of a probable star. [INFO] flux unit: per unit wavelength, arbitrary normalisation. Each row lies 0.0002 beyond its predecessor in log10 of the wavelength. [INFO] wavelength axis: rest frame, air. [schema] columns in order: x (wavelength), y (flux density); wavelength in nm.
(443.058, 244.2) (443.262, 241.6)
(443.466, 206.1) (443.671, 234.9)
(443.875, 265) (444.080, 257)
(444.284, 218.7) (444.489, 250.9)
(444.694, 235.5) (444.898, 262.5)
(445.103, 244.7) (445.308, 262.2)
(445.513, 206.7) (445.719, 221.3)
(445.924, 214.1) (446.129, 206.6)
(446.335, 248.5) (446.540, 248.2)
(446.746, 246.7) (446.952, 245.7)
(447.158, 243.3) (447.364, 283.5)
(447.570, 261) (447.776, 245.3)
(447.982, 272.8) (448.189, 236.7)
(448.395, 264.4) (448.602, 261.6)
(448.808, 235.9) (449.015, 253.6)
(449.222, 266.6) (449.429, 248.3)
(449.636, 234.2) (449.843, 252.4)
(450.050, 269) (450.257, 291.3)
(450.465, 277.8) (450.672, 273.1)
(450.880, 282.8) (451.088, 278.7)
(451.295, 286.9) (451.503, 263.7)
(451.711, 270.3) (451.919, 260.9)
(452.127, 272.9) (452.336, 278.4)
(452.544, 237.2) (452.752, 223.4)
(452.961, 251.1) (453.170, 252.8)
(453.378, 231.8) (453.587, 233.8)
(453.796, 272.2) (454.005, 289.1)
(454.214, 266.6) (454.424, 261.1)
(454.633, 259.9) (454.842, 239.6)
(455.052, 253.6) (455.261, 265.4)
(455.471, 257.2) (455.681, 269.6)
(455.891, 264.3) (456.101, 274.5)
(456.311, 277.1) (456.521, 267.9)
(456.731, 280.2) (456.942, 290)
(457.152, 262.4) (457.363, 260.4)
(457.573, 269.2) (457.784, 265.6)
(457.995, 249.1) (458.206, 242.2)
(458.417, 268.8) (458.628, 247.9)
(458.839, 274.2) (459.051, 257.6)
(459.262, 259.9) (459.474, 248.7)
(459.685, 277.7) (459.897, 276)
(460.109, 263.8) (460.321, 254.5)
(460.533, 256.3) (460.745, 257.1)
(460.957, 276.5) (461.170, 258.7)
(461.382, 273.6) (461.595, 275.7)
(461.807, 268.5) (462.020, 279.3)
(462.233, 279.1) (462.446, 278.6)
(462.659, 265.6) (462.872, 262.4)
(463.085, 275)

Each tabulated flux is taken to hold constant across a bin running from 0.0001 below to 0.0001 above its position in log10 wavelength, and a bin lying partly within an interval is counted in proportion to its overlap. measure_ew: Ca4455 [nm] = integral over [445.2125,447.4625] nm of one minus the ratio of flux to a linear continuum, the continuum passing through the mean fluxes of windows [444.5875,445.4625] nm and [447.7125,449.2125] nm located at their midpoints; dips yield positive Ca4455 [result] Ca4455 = 0.11 nm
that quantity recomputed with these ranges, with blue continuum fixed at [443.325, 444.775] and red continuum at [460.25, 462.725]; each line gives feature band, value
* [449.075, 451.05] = -0.14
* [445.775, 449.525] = -0.06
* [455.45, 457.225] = -0.09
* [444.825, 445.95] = 0.02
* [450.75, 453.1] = -0.11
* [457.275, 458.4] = 0.02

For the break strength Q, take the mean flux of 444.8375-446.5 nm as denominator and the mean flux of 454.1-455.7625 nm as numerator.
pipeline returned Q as 1.1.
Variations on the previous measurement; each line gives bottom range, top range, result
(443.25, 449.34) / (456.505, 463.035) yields 1.09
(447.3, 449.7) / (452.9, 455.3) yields 1.00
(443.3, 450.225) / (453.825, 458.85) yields 1.08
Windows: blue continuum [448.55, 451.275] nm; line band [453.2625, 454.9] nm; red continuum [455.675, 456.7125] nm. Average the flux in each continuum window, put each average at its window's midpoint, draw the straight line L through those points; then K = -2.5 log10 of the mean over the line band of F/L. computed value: 0.05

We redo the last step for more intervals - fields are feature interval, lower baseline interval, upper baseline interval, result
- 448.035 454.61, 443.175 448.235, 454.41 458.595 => -0.03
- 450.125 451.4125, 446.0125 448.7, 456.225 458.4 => -0.10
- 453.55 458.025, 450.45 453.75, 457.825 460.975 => -0.02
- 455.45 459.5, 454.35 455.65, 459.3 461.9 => -0.02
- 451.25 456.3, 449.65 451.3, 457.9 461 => 0.04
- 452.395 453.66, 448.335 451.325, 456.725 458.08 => 0.11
